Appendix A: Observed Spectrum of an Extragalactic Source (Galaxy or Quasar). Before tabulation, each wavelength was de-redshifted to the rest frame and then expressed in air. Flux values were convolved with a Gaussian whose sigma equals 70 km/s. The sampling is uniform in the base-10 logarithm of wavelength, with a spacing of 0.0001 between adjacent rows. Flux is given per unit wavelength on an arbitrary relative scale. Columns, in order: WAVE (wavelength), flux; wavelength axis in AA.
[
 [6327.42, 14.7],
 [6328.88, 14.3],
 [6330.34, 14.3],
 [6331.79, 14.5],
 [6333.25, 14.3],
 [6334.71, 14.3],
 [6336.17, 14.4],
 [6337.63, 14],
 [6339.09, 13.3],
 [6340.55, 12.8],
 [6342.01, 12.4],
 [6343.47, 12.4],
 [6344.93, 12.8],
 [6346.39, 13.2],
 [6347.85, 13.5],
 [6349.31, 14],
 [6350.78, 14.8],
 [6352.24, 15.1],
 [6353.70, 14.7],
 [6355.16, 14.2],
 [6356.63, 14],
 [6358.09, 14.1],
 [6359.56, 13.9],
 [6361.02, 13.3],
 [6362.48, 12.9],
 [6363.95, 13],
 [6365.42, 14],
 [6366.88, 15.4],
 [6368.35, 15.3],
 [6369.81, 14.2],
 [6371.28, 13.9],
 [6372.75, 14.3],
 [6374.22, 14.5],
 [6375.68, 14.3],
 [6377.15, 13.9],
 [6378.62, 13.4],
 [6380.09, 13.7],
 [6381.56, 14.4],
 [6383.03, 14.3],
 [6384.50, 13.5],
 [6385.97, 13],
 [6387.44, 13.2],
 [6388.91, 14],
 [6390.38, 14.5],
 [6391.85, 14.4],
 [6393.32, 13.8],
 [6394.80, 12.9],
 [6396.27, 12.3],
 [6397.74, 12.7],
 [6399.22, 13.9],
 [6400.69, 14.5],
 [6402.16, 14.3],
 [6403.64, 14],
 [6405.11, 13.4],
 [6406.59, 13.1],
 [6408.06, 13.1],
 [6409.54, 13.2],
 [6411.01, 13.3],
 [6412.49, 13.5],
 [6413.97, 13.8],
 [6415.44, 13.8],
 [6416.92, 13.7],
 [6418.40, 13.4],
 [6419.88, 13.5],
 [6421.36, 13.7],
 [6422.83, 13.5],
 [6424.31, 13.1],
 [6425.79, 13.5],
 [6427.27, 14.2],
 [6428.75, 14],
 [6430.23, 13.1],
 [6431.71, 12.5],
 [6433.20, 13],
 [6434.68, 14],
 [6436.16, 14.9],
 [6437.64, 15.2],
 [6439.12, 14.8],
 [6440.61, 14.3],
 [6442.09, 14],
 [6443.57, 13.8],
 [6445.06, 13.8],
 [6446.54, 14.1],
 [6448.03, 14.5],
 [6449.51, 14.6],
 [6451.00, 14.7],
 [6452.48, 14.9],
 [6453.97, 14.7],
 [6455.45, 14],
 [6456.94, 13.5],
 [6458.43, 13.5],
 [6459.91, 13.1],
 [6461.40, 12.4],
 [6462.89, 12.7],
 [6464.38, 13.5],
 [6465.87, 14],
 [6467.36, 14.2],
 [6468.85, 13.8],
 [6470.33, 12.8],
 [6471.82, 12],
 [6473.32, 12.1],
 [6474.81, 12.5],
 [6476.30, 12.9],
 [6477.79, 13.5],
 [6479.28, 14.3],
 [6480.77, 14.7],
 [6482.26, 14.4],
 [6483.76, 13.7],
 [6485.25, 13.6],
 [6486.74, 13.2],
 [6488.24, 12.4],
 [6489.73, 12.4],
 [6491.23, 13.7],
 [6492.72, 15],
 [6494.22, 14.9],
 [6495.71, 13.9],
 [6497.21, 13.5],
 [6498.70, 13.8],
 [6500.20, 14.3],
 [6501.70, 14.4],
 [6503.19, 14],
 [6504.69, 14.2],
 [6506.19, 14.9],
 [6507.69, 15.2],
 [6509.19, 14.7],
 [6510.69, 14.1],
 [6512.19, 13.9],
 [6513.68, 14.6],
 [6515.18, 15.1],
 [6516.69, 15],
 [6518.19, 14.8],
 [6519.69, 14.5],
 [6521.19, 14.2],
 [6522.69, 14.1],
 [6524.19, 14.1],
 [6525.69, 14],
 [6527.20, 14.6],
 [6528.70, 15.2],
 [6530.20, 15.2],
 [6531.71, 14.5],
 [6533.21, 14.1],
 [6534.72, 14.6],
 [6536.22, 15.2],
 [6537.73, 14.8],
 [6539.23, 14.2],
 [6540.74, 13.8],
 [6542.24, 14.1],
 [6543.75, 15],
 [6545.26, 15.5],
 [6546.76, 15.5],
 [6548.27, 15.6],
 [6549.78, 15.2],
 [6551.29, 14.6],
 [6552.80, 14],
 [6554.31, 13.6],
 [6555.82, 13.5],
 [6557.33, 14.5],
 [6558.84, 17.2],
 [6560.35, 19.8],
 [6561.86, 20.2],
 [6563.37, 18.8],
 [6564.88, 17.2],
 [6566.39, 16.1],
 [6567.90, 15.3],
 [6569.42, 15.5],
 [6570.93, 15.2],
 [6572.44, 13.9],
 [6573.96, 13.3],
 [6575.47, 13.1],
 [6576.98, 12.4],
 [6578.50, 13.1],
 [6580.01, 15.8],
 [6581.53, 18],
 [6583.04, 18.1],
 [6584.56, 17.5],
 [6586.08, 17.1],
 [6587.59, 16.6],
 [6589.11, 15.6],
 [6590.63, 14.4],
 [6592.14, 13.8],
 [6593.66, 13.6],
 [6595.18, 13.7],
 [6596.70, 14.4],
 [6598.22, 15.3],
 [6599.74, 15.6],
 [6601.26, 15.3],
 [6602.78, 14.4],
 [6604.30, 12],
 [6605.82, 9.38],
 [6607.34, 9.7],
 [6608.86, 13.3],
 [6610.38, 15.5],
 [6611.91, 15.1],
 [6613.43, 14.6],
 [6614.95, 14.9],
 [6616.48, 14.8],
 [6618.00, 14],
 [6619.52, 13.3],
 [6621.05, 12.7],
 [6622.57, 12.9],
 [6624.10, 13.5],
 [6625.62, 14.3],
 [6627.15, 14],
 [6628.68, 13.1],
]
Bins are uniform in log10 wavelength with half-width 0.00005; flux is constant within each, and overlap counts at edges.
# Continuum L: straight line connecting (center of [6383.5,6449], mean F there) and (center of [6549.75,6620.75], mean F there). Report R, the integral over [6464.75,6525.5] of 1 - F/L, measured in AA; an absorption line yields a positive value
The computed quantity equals 1.5 AA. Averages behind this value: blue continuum 13.7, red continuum 14.9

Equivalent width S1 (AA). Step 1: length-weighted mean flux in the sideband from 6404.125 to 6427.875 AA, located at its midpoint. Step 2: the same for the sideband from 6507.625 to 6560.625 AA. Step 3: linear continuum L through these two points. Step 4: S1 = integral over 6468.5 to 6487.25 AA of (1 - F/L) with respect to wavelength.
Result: 1.1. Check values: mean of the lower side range 13.5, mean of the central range 13.3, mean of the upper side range 14.7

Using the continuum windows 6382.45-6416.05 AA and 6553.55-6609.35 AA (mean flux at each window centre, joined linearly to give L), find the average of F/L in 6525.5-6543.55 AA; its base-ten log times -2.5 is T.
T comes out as 0.01 mag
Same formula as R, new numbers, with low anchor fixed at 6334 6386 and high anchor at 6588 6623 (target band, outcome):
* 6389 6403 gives 0.16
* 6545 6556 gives -0.66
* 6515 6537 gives -1.15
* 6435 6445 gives -0.40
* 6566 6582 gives -0.85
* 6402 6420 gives 0.46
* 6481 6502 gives 0.10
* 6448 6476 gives 0.72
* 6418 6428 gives 0.23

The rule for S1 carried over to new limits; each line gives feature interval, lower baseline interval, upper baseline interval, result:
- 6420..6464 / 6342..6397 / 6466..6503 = -0.5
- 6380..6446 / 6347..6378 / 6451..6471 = 1.0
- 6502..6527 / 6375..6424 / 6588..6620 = -1.2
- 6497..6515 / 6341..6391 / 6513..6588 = 0.7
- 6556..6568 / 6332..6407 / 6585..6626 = -2.8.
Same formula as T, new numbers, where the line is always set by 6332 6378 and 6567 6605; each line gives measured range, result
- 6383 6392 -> 0.022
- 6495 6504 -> 0.043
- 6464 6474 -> 0.096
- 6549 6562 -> -0.060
